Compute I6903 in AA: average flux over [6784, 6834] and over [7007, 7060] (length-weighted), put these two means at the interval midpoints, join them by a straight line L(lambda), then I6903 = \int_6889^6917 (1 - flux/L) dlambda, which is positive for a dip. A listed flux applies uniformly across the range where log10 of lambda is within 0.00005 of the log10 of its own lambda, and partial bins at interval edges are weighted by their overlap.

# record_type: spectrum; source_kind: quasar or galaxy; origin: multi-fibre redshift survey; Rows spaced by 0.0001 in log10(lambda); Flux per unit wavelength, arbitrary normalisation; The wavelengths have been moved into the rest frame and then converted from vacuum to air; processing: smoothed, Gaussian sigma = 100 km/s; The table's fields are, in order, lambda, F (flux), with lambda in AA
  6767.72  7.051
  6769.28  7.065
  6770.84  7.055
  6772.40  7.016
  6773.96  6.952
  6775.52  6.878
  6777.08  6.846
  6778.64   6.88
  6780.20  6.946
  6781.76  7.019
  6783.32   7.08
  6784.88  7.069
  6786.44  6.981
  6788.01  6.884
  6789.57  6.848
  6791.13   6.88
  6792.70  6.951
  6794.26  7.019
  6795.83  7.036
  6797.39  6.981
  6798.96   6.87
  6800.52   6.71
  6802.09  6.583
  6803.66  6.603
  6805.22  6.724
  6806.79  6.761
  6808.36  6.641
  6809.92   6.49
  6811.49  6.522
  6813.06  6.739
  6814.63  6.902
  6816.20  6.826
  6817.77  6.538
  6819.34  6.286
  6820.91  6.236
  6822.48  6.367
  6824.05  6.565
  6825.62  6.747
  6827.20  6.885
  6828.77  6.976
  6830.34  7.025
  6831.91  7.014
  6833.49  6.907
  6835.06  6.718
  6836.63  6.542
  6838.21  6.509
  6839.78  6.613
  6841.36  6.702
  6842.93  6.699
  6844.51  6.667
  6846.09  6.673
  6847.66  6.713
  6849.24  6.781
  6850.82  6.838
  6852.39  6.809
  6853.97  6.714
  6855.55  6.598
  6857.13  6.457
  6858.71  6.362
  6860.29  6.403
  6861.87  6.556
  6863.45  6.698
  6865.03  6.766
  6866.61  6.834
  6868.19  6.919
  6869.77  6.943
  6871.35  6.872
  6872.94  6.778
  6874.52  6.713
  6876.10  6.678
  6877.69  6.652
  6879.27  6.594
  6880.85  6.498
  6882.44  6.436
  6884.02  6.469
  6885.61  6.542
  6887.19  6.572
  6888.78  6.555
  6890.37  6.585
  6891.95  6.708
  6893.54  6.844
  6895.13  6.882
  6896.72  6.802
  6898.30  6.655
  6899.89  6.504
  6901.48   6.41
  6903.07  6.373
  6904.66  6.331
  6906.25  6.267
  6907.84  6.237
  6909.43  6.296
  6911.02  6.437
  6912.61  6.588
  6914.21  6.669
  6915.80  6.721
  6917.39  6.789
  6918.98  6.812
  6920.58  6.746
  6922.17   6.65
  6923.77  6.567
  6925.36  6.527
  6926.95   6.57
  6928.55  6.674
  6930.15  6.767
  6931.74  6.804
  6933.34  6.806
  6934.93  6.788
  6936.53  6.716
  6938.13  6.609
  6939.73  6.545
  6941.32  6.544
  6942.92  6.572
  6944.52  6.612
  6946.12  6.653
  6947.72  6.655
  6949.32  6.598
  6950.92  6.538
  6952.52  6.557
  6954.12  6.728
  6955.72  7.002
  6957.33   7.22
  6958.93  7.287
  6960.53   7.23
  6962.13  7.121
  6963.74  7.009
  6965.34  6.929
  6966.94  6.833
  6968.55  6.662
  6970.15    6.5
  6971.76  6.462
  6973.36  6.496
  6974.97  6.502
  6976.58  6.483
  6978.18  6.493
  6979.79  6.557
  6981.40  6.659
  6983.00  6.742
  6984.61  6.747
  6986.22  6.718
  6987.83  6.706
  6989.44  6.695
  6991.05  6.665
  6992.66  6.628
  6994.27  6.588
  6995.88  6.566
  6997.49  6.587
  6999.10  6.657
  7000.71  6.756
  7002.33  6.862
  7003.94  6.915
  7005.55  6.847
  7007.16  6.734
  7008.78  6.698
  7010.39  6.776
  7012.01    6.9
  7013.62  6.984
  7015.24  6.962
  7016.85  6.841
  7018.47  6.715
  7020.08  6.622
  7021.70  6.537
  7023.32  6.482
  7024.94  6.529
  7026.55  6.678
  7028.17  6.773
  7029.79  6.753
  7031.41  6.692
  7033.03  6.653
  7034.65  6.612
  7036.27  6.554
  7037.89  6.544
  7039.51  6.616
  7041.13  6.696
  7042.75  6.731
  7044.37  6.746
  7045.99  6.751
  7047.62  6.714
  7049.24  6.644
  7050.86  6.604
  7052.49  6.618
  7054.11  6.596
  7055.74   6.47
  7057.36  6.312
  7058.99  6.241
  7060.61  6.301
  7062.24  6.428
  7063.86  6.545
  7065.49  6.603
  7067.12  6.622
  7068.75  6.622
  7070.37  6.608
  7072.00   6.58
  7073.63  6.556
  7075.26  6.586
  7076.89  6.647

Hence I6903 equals 0.71 AA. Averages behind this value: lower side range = 6.77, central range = 6.55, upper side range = 6.66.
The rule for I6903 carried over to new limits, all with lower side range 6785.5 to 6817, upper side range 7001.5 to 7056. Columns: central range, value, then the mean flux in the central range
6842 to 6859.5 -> 0.3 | 6.66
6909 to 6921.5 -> 0.2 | 6.64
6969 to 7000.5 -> 0.5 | 6.61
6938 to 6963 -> -0.2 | 6.78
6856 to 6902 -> 0.8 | 6.65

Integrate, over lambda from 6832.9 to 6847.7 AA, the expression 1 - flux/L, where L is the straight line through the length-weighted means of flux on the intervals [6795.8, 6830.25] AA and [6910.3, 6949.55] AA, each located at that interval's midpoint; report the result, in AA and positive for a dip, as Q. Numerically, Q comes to 0.0 AA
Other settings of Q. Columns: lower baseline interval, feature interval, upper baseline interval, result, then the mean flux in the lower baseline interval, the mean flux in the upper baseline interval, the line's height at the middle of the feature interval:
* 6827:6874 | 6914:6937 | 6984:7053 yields 0.0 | 6.73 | 6.7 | 6.72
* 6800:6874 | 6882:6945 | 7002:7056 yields 0.9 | 6.69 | 6.7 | 6.69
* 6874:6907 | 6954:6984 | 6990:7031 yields -0.5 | 6.57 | 6.72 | 6.67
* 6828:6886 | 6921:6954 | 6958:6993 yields 0.4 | 6.69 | 6.74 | 6.72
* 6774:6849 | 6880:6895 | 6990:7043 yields 0.3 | 6.77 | 6.7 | 6.74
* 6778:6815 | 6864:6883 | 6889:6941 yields -0.1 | 6.84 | 6.61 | 6.69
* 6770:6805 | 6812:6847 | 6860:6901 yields 0.6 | 6.91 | 6.67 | 6.8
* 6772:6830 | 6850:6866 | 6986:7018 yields 0.4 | 6.79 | 6.75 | 6.78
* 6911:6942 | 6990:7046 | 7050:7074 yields -1.2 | 6.67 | 6.51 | 6.56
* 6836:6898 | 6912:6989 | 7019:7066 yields -1.0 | 6.67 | 6.59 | 6.63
